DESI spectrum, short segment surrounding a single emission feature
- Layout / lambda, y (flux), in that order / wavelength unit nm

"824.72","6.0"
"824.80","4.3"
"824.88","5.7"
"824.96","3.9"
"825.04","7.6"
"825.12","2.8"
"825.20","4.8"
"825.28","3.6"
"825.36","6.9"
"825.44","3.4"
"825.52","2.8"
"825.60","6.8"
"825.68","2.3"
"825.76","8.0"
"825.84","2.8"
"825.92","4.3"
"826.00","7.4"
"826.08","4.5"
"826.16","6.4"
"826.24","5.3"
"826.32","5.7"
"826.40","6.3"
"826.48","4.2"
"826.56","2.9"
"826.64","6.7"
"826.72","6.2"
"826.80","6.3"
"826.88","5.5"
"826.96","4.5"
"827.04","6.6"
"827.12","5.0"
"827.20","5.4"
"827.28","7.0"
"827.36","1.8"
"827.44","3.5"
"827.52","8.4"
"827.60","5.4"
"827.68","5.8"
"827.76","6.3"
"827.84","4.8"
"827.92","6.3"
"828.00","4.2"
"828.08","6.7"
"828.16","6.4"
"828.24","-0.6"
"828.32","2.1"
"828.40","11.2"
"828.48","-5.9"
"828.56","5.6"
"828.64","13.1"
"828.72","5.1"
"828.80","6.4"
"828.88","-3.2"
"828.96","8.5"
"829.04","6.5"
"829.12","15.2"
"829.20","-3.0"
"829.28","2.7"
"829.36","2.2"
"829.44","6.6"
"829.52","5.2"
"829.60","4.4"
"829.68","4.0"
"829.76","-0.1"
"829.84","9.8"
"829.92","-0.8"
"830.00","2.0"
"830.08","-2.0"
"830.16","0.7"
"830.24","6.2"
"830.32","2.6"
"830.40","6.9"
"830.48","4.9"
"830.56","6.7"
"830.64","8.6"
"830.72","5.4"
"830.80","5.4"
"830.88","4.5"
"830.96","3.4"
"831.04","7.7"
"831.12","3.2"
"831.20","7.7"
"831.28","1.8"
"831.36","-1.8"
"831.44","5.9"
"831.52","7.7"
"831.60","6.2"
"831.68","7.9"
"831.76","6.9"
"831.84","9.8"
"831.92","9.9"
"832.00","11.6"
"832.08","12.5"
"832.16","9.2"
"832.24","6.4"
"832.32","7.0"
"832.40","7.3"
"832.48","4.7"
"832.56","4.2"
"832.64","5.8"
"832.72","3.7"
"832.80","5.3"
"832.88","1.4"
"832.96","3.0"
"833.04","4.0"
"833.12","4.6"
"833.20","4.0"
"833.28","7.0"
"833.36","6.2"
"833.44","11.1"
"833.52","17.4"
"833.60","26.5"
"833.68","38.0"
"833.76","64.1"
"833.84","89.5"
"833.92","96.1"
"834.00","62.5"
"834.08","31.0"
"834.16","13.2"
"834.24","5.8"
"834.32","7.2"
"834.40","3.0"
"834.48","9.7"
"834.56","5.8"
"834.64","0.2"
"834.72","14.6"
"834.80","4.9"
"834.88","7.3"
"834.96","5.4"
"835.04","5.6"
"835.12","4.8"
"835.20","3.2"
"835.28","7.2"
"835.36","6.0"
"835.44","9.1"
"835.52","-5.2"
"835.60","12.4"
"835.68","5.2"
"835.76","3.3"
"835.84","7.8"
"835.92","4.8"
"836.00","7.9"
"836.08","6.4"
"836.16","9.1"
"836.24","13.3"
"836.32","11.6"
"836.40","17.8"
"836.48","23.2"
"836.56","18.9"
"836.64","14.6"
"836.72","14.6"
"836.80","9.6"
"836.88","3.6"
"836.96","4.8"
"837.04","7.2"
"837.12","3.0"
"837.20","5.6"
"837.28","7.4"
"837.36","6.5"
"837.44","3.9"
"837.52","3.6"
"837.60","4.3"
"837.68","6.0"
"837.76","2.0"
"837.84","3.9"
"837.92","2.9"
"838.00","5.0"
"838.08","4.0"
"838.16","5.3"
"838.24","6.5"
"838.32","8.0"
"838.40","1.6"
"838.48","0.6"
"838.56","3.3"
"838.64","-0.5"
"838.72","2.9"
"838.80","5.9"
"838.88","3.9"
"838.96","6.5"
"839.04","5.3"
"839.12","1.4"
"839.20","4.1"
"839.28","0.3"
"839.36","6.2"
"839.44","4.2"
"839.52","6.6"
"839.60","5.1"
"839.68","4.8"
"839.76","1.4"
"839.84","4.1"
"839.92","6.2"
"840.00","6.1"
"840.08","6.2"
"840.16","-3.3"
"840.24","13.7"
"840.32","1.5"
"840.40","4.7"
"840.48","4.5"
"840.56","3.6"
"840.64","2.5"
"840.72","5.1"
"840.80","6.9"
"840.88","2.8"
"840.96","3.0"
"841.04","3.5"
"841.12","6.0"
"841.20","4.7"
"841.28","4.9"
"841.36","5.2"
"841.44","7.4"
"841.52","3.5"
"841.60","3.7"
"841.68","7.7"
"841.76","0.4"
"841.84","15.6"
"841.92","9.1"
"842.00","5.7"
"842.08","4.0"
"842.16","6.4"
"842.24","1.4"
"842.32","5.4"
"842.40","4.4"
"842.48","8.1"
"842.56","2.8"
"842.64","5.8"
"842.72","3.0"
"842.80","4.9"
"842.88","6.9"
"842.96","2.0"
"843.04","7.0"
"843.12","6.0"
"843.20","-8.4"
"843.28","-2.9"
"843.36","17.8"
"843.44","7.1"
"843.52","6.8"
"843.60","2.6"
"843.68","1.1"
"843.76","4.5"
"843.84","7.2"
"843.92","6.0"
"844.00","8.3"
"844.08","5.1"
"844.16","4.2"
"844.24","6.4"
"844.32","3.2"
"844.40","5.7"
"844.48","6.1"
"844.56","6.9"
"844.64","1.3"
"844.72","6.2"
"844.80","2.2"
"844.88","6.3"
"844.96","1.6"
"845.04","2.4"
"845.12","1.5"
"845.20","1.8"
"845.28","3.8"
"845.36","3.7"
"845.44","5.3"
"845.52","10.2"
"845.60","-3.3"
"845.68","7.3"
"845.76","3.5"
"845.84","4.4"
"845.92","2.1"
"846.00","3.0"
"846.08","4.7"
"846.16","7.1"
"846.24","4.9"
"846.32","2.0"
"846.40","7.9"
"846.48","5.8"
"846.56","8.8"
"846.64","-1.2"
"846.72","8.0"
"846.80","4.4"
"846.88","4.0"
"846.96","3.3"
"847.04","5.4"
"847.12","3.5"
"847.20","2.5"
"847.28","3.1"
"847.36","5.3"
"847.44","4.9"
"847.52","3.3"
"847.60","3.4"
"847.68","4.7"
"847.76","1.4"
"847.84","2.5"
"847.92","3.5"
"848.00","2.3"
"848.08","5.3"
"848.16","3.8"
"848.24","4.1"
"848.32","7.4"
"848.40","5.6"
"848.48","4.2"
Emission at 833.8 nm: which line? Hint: H-alpha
